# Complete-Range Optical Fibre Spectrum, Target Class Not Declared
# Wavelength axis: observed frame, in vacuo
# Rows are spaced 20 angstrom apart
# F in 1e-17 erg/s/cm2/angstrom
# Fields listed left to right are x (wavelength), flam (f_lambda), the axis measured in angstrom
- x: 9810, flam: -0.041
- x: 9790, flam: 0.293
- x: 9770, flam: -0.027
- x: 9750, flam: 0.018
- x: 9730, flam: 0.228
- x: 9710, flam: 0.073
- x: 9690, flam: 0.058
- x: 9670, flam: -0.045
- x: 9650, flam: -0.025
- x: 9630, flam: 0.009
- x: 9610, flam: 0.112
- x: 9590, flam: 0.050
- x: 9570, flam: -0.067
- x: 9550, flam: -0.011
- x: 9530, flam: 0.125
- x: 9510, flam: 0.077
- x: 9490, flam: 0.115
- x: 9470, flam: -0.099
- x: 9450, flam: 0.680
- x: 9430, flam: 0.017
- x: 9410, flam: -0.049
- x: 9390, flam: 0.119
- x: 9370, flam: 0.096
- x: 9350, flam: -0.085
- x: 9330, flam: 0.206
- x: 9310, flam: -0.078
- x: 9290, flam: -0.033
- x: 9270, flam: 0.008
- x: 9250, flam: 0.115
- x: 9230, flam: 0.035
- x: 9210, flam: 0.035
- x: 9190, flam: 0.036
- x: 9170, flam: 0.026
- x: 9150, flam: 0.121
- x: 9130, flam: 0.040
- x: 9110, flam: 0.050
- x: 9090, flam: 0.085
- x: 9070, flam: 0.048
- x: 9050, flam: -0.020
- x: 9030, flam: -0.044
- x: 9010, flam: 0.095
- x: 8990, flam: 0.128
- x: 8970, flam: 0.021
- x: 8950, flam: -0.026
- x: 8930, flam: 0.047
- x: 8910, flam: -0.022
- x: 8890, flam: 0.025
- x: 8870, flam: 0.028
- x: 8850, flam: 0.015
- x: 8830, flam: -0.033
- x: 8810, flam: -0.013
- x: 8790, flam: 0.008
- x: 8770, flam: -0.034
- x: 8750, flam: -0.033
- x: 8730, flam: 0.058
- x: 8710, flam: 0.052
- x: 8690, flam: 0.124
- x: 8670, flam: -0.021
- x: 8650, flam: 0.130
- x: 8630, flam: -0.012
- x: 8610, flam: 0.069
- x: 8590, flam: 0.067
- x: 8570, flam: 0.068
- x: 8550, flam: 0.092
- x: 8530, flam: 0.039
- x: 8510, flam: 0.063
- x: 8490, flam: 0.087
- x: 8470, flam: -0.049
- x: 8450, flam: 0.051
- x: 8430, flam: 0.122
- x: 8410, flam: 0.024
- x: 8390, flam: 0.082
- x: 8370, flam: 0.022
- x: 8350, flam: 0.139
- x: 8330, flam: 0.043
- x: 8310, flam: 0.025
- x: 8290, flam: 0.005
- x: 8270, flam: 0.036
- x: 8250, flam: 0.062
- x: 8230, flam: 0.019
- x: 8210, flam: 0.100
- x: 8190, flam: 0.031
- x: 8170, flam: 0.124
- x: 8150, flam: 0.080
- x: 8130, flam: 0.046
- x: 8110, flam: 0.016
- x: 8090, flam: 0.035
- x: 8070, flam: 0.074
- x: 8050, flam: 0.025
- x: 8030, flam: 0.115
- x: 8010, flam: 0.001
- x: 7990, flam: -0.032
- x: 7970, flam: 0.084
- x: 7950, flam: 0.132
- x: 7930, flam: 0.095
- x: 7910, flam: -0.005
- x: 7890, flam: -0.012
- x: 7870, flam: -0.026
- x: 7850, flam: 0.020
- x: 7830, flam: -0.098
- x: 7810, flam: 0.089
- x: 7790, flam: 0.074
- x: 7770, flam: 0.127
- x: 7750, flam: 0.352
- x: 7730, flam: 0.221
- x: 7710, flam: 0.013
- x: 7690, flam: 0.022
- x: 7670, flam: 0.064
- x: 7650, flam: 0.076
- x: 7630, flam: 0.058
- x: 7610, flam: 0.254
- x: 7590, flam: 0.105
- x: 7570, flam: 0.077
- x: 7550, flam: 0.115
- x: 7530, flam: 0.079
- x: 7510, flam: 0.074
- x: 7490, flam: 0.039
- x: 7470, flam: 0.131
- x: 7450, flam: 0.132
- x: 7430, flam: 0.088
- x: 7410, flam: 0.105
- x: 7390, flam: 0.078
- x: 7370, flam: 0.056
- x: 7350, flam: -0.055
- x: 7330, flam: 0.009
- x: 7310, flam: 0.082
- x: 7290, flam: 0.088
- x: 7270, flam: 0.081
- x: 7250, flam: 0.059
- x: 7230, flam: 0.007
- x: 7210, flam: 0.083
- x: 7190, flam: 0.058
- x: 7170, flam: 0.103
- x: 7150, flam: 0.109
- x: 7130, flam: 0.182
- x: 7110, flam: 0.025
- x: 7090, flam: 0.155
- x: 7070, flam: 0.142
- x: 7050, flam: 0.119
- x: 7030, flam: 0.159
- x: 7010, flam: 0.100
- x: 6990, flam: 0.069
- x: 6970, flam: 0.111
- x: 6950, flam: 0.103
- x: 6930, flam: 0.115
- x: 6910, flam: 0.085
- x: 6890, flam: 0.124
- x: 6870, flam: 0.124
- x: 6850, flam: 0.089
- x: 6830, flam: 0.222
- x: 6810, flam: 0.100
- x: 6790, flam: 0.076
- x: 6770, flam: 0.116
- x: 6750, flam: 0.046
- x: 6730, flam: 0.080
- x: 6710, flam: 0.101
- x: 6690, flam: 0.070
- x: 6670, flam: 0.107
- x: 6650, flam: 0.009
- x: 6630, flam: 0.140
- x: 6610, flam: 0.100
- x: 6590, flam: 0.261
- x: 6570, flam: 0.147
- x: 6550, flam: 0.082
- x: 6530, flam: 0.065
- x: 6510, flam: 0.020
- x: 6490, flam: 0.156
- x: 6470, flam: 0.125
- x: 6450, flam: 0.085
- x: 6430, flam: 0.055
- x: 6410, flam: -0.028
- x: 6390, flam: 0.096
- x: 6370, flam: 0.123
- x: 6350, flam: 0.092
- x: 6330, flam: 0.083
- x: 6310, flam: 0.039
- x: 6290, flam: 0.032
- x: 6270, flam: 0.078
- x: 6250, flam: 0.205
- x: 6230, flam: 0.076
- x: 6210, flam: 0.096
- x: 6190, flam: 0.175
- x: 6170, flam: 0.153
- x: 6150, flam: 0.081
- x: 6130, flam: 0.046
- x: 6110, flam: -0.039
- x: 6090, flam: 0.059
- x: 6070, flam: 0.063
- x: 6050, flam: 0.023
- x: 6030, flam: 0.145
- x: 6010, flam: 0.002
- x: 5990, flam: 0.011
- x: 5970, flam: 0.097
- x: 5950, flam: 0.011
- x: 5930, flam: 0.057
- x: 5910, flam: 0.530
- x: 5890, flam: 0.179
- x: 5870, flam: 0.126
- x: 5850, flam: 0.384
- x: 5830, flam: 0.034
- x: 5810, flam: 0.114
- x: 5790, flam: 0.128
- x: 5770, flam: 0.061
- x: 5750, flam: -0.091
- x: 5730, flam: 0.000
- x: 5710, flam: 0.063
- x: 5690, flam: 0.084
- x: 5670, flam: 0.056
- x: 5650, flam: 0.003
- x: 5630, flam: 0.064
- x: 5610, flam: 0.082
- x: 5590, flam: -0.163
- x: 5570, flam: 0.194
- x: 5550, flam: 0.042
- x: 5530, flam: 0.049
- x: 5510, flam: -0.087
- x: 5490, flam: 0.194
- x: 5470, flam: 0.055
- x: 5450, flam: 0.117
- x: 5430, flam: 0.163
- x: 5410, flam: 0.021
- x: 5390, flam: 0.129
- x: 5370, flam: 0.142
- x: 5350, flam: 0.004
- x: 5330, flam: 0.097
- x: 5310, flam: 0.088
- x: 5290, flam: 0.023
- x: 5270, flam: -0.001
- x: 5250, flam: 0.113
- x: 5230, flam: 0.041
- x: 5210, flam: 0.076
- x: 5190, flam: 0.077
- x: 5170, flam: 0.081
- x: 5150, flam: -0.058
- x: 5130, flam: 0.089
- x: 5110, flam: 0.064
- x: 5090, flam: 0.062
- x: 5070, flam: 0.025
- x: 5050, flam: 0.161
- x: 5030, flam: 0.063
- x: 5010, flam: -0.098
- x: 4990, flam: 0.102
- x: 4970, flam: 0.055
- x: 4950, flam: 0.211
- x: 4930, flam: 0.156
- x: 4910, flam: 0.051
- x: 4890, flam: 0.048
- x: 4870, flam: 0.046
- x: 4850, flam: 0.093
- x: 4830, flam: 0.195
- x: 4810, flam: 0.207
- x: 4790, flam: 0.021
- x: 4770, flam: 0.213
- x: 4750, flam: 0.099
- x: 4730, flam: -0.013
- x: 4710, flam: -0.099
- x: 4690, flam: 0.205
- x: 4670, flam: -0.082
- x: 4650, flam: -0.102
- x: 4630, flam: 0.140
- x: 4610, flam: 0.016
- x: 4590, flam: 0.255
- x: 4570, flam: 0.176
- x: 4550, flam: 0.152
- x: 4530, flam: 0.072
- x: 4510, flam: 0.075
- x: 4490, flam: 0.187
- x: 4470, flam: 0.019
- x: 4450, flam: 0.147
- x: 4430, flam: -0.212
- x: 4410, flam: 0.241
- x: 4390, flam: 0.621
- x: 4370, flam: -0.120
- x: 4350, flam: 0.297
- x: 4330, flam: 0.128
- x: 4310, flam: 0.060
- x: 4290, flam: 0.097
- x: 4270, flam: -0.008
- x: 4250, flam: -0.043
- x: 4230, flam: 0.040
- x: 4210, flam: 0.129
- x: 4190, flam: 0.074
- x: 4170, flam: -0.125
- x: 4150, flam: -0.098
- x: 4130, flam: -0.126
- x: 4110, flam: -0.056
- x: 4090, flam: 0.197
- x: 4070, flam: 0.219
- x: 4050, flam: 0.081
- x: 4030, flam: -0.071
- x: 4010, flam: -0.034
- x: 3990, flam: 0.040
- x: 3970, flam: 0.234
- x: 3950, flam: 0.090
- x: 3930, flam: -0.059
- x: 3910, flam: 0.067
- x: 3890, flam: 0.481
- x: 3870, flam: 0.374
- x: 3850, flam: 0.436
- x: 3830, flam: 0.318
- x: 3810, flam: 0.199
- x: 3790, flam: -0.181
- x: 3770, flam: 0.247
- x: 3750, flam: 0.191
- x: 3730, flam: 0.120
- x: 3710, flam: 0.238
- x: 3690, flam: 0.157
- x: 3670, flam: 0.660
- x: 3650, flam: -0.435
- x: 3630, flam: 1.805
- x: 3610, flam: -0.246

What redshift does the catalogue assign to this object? 0.18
